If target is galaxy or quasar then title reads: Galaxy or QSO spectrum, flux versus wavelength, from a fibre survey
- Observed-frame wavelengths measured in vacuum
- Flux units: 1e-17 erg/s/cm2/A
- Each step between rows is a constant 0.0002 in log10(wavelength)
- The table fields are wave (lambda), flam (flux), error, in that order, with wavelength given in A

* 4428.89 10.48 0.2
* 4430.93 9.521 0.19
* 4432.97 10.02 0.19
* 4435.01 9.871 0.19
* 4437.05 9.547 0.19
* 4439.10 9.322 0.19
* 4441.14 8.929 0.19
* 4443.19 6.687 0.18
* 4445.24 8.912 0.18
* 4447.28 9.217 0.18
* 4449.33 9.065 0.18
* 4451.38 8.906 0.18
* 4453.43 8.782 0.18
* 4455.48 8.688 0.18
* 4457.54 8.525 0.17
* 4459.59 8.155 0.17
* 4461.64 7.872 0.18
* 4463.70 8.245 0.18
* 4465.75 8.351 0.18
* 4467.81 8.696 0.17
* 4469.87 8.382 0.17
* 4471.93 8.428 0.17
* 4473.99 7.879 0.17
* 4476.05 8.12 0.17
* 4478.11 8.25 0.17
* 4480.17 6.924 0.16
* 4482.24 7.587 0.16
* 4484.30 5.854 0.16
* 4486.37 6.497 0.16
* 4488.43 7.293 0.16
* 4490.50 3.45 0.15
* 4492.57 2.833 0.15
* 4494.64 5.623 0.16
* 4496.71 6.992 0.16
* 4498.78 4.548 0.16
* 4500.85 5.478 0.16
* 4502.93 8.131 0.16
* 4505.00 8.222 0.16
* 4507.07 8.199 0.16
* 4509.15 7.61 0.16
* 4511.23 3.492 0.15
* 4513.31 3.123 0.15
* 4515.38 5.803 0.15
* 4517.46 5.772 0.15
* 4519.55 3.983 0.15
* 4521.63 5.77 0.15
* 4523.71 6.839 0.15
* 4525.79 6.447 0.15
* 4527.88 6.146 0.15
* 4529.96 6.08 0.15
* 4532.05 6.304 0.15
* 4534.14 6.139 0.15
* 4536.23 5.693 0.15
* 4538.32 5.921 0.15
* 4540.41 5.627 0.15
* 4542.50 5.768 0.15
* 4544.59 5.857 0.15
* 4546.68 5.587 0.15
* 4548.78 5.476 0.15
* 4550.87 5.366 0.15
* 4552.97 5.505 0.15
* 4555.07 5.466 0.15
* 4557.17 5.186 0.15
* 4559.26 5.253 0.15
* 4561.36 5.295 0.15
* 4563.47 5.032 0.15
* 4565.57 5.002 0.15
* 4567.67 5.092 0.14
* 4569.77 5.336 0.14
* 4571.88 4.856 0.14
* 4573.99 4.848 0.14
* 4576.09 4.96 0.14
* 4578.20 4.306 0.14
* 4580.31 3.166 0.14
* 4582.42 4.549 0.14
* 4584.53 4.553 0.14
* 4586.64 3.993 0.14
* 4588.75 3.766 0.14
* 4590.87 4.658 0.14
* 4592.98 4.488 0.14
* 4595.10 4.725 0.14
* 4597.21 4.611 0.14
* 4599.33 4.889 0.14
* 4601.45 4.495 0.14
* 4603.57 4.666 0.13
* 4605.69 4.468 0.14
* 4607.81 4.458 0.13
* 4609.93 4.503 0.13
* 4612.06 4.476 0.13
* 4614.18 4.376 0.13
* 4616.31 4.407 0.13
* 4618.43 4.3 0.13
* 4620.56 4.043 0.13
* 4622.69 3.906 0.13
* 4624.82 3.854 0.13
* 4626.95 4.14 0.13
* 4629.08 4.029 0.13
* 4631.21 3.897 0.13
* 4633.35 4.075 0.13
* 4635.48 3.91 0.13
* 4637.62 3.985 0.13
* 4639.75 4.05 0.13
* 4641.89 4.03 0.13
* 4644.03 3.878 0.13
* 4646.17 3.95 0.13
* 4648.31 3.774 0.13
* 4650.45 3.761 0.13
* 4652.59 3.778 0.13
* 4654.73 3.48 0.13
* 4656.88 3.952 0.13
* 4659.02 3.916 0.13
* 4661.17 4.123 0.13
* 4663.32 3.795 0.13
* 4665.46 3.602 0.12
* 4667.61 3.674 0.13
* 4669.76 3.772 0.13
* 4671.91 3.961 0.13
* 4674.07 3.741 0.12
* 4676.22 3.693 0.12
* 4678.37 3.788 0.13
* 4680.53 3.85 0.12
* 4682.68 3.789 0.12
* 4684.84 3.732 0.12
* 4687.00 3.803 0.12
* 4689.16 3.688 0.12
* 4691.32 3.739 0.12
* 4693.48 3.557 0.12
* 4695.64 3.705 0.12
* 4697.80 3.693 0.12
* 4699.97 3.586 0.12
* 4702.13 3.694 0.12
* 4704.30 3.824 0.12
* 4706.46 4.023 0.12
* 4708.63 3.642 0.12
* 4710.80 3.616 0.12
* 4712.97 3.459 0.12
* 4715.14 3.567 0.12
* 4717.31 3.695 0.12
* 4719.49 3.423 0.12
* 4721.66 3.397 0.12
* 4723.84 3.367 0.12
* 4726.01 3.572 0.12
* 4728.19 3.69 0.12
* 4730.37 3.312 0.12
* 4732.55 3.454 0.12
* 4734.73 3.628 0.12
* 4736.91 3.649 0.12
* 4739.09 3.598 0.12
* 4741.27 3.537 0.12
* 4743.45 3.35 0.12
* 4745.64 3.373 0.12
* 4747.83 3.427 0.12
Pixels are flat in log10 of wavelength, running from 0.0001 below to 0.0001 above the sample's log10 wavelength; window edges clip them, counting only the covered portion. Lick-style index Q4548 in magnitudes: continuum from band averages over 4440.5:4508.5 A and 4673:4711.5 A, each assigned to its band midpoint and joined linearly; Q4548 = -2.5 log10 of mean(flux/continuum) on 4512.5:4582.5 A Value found 0.17 mag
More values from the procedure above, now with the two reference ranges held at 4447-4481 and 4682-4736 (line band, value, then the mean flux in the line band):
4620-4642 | 0.273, 3.99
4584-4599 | 0.313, 4.42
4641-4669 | 0.217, 3.82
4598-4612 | 0.228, 4.57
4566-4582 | 0.318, 4.66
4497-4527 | 0.237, 5.98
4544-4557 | 0.213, 5.51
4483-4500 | 0.400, 5.42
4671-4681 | 0.125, 3.8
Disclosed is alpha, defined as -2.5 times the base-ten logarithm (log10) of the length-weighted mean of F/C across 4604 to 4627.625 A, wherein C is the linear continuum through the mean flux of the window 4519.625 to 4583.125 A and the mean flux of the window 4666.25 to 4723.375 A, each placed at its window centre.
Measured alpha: 0.09 mag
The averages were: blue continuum 5.41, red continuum 3.69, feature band 4.28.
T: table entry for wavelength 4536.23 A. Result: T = 5.693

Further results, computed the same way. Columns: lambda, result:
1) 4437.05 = 9.547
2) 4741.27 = 3.537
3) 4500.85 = 5.478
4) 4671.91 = 3.961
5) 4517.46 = 5.772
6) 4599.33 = 4.889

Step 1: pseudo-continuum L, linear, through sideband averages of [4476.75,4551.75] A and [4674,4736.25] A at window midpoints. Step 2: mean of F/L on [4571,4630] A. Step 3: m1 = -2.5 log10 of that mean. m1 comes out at 0.127 mag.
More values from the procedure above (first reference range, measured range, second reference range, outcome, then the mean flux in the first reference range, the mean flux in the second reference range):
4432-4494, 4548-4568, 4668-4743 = 0.188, 7.95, 3.65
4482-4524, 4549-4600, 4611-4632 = 0.004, 5.81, 4.15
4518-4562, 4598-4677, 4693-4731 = 0.118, 5.7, 3.61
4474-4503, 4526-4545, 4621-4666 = -0.082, 6.25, 3.9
